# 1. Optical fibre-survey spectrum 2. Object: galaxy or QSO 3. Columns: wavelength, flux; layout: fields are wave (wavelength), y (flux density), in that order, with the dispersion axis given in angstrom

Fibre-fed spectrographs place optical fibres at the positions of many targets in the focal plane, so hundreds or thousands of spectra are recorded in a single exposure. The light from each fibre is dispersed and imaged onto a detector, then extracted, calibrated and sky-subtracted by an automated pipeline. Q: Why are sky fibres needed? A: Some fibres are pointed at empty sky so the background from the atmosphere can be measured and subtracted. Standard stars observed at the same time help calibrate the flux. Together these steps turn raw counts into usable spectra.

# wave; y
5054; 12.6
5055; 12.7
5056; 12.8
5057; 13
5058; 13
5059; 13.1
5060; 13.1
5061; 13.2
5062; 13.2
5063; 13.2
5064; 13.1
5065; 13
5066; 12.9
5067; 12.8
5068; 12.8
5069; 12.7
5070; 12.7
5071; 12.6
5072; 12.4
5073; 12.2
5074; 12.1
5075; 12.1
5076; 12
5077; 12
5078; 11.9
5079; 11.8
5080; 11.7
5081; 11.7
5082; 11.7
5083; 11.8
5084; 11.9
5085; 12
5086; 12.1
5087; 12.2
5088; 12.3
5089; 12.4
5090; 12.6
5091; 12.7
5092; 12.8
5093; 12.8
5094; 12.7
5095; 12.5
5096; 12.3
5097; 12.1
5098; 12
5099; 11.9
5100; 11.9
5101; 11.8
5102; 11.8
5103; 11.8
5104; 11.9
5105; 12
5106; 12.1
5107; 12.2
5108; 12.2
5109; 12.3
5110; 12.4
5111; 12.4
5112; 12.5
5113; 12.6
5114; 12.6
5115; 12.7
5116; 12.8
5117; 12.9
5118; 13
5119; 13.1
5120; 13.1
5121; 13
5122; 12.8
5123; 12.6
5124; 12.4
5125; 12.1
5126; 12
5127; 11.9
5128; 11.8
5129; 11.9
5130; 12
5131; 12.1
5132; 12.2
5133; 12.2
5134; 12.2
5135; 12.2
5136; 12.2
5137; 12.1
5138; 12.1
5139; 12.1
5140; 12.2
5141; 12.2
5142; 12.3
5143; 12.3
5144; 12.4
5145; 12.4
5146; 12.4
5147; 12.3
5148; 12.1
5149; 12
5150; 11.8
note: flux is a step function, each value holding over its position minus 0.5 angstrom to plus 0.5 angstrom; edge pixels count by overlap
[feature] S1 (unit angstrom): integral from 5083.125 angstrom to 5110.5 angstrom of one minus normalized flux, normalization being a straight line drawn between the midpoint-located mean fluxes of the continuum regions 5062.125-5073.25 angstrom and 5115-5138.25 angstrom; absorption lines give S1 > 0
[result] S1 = 0.8 angstrom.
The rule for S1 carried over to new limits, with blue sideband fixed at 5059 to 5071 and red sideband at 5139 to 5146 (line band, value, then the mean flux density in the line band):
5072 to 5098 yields 1.2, 12.2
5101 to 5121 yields 0.2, 12.4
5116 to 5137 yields 0.1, 12.4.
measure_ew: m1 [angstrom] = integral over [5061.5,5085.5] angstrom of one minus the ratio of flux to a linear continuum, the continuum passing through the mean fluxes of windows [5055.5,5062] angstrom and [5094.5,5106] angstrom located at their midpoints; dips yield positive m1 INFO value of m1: 0.6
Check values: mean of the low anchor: 13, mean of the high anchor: 12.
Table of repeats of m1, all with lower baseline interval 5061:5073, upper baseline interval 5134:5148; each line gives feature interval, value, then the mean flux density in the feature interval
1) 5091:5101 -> 0.22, 12.3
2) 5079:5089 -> 0.59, 11.9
